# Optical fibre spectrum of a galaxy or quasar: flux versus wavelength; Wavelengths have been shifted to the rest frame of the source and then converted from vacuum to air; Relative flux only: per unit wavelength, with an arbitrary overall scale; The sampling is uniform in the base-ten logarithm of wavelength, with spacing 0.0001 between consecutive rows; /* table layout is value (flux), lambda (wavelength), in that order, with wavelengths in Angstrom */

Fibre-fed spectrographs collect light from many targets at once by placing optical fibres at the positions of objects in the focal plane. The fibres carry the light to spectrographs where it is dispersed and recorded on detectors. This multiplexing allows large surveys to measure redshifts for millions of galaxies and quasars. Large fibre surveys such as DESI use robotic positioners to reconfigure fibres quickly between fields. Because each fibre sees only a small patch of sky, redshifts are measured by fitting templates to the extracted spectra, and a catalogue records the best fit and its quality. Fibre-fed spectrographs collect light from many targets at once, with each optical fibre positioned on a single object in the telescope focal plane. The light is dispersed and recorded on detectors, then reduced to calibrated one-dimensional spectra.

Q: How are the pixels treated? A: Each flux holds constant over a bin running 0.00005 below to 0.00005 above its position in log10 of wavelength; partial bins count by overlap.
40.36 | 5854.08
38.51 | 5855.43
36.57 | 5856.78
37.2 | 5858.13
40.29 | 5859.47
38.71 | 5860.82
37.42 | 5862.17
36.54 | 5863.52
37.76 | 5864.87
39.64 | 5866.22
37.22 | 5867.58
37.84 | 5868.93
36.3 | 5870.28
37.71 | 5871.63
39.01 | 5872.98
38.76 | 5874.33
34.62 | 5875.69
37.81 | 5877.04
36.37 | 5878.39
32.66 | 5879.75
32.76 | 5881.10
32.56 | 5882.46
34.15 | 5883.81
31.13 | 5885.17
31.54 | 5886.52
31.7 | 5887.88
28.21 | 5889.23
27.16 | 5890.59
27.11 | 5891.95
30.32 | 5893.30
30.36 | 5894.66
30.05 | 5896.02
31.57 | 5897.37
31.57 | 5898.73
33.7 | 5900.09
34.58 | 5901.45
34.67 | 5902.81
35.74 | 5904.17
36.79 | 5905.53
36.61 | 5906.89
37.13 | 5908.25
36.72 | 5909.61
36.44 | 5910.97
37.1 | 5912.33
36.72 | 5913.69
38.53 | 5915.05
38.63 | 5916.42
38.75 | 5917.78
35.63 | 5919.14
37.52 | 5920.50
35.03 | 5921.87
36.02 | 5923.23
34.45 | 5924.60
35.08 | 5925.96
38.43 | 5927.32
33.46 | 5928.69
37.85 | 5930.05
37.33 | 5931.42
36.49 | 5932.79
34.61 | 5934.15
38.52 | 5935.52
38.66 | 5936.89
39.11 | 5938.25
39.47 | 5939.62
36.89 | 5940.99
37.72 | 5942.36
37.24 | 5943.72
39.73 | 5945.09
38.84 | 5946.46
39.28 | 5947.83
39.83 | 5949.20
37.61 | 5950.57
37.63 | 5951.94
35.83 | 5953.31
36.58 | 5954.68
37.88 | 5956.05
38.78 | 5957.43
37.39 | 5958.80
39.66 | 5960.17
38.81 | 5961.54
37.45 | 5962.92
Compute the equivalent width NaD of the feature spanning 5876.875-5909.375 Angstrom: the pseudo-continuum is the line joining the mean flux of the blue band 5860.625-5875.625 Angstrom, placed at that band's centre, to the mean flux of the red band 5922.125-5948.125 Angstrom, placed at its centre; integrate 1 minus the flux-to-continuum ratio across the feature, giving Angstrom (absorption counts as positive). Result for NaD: 4.2 Angstrom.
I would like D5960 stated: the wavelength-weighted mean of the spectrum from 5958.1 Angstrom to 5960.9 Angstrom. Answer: 38.6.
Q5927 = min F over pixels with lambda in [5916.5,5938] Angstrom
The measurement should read 33.46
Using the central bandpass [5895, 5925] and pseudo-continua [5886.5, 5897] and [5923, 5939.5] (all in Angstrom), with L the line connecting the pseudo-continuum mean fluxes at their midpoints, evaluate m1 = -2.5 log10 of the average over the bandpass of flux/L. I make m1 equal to -0.087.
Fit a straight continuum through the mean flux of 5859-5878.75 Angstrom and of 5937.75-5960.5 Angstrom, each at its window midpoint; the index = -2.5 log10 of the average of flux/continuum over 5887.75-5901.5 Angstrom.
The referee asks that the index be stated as 0.240 mag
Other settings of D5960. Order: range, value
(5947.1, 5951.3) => 38.9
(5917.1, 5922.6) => 36.8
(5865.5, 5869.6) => 38.2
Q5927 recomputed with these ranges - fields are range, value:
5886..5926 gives 27.11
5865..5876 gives 34.62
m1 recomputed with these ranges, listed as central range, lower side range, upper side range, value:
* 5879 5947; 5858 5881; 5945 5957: 0.08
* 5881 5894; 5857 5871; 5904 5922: 0.22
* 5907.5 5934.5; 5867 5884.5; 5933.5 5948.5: 0.03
